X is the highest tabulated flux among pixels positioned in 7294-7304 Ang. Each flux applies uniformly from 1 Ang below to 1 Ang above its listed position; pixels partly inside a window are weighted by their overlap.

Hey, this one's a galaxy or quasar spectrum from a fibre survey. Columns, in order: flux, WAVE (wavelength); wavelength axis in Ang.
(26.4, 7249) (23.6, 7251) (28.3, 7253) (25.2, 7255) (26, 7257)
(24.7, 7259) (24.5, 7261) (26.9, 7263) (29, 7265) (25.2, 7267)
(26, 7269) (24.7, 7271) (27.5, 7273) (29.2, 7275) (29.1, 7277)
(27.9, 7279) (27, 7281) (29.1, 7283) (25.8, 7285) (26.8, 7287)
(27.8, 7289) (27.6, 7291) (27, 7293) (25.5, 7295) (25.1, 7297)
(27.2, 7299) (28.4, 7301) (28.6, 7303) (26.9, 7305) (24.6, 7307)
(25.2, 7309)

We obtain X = 28.6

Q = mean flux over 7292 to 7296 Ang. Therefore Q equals 26.2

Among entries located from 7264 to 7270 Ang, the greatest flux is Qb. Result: 29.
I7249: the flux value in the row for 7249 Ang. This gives 26.4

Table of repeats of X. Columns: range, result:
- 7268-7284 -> 29.2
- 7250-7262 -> 28.3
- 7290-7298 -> 27.6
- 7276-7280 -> 29.1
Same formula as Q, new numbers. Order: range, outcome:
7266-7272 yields 25.3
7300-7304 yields 28.5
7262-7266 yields 27.9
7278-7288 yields 27.3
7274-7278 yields 29.1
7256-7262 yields 25.1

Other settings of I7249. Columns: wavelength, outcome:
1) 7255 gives 25.2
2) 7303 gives 28.6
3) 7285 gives 25.8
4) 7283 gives 29.1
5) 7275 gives 29.2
